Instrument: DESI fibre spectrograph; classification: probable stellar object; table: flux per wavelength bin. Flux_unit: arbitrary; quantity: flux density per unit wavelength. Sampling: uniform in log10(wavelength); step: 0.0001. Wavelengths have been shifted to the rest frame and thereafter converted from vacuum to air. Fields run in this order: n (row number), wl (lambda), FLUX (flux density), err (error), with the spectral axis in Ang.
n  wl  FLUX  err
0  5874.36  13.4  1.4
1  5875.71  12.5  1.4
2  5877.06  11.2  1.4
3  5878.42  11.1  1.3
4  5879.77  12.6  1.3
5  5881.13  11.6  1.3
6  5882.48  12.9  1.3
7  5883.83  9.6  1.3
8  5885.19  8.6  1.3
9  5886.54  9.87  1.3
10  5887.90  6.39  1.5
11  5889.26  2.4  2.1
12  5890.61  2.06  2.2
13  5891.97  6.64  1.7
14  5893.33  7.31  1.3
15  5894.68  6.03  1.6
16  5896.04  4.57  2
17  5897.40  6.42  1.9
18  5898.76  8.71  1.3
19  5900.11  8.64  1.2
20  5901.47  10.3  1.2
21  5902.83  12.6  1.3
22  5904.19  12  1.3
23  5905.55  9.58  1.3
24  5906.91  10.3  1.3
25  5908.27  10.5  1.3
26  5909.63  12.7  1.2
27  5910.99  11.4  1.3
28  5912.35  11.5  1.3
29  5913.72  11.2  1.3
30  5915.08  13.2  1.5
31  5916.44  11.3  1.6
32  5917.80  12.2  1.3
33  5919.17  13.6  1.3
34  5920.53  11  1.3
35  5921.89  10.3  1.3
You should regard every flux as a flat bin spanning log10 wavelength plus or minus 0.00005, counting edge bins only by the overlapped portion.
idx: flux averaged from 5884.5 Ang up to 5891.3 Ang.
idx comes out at 5.86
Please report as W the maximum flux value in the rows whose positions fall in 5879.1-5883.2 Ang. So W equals 12.9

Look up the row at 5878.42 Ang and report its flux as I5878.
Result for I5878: 11.1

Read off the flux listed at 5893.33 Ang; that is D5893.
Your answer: 7.31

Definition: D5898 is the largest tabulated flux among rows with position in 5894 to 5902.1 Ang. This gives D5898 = 10.3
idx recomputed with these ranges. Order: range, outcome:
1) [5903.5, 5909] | 10.6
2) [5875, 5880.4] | 11.9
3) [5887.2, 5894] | 4.96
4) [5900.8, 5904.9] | 11.6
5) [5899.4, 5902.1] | 9.47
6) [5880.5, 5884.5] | 11.4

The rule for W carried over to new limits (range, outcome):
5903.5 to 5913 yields 12.7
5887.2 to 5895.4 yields 7.31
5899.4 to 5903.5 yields 12.6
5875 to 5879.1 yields 12.5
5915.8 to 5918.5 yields 12.2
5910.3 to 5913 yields 11.5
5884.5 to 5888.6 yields 9.87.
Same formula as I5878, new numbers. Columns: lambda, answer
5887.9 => 6.39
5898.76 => 8.71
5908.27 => 10.5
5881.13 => 11.6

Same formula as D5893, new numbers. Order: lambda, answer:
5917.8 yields 12.2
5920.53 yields 11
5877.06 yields 11.2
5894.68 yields 6.03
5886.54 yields 9.87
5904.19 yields 12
